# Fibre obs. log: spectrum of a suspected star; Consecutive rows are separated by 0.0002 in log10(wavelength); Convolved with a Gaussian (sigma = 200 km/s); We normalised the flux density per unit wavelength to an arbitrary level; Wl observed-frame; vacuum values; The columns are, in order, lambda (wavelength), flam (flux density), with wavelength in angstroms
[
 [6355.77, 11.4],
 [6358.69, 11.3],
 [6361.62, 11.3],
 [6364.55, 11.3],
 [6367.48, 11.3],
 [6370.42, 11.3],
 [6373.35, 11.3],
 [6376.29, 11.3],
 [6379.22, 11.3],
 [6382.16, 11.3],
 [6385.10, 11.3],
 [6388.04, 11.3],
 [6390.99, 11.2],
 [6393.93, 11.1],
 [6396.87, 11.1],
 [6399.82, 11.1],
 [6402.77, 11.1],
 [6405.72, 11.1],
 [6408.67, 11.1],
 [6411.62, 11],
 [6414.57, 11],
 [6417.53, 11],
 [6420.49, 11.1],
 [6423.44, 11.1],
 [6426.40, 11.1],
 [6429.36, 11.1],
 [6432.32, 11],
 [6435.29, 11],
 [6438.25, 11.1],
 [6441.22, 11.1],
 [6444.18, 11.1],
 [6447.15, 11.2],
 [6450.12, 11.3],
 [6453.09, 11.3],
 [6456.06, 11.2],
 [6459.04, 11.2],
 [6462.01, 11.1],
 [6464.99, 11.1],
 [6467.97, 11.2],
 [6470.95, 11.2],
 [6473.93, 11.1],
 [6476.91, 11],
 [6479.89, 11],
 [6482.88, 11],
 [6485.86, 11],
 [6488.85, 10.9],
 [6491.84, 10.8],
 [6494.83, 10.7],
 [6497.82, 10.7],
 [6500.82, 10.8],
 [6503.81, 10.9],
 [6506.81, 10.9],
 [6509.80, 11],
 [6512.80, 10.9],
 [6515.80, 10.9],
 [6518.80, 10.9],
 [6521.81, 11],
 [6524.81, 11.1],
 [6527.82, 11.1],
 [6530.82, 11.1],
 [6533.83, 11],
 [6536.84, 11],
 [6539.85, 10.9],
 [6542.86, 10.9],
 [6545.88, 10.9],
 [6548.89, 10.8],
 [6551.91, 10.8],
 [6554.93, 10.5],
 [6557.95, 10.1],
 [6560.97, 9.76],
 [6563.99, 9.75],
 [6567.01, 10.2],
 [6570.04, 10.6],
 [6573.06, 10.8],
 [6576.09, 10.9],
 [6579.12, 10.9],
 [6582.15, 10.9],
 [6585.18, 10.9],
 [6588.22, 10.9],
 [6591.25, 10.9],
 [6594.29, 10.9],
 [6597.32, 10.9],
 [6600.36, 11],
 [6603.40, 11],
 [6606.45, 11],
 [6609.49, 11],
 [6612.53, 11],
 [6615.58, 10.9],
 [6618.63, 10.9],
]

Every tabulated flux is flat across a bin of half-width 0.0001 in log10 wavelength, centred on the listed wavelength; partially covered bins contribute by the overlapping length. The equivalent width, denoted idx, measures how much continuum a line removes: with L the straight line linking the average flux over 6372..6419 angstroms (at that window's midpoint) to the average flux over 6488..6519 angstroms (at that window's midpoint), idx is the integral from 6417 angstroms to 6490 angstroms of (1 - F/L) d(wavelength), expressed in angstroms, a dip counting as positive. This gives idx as -0.7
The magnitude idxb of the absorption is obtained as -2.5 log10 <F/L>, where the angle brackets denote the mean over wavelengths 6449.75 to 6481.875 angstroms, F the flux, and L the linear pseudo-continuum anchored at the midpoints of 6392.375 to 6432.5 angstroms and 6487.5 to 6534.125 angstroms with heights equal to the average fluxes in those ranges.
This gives -0.015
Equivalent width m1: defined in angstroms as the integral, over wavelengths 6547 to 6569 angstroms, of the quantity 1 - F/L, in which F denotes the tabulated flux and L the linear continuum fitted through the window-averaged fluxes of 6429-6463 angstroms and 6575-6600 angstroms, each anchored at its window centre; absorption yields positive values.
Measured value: 1.3 angstroms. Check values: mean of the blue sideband 11.1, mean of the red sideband 10.9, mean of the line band 10.3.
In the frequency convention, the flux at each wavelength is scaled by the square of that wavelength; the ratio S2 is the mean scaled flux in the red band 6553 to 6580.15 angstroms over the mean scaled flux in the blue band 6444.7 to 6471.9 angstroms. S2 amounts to 1.0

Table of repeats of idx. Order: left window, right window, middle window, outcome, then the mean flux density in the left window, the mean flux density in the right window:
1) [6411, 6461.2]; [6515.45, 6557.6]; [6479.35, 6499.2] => 0.2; 11.1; 10.9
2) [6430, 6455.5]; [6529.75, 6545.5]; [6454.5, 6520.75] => 0.5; 11.1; 11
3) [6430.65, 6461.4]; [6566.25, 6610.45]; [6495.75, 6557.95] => 0.6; 11.1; 10.9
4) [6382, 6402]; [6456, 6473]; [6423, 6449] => 0.2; 11.2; 11.2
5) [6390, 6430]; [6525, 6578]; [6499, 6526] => -0.4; 11.1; 10.7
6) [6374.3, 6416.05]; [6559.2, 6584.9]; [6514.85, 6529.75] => -0.4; 11.2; 10.5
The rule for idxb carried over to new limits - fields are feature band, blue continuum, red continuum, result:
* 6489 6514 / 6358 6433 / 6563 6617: 0.014 mag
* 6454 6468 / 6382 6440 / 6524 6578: -0.020 mag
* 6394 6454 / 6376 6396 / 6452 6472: 0.012 mag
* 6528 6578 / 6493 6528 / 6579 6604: 0.027 mag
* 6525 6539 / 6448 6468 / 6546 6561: -0.039 mag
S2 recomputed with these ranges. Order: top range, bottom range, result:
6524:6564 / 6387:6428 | 1.01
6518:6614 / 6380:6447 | 1.02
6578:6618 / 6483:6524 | 1.03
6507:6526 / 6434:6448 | 1.01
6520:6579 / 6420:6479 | 0.99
